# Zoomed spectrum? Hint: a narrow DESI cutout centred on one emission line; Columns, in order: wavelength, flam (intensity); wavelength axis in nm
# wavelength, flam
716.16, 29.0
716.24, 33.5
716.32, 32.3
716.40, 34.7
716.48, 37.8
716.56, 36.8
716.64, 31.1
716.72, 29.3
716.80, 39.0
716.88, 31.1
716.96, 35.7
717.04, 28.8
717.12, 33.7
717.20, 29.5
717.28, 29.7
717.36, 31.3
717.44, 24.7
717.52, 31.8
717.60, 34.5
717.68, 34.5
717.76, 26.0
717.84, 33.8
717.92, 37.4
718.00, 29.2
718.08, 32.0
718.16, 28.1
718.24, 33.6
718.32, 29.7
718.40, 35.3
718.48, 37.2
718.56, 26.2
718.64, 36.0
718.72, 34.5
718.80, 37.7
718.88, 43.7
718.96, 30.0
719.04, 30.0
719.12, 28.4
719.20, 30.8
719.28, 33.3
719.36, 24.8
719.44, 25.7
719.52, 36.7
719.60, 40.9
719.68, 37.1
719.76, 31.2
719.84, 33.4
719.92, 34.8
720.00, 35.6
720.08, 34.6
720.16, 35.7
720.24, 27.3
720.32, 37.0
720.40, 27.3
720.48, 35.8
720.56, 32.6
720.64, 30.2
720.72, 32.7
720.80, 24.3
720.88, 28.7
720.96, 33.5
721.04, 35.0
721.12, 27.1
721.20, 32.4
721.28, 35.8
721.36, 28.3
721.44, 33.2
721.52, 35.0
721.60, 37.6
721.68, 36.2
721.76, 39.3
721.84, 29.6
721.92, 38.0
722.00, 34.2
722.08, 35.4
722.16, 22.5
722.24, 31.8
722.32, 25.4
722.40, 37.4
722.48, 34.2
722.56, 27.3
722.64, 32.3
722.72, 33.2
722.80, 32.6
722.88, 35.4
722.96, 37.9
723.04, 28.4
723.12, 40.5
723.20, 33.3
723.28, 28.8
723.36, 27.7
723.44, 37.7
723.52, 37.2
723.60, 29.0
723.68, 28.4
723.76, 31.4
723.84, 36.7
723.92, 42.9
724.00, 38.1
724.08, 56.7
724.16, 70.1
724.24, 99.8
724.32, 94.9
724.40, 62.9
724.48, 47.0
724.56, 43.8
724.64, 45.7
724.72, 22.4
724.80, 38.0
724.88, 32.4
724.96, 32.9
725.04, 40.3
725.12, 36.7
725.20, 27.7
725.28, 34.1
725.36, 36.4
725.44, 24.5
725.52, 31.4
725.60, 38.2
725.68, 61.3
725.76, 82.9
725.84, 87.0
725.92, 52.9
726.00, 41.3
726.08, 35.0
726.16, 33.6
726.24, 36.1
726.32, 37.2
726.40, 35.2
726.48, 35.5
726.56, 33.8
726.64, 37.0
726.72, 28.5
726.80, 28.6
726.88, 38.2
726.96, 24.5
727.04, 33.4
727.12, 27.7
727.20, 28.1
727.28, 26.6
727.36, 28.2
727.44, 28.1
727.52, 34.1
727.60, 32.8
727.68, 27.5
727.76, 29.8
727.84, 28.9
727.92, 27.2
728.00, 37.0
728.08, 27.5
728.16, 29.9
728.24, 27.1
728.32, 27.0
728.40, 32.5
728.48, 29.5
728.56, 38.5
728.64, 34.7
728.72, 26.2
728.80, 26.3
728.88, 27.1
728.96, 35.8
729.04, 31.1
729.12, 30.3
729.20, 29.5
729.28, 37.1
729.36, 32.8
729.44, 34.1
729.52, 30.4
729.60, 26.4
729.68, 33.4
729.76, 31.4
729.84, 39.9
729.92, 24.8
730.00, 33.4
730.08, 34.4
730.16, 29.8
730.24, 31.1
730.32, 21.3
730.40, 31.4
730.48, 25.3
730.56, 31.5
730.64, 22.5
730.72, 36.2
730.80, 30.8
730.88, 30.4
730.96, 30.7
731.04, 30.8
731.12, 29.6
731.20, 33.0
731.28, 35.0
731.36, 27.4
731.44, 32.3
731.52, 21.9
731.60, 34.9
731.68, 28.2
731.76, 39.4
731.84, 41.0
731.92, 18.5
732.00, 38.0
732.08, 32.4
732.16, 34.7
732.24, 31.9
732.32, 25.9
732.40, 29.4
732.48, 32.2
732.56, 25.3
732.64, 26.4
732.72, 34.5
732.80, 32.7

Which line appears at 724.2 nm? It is [S II]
